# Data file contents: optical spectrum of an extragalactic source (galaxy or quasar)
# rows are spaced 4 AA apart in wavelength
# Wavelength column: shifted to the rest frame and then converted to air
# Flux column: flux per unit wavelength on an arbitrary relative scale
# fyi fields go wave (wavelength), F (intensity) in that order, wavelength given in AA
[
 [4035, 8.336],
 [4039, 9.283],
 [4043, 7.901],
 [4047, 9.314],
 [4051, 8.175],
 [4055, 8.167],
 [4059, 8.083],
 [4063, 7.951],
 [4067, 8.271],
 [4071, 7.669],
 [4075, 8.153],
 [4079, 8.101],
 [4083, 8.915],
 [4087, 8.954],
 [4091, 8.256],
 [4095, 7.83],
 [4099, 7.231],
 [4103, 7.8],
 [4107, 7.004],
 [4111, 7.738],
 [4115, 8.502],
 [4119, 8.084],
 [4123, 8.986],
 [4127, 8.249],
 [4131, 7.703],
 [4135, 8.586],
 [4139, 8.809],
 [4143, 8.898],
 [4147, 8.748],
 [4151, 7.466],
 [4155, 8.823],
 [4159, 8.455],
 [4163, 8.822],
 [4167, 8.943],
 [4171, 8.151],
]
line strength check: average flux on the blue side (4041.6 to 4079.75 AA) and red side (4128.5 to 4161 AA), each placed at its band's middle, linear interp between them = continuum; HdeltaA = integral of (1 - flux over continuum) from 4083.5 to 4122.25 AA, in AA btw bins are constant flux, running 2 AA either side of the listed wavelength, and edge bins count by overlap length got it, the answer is 1.4 AA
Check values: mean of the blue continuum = 8.19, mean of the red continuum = 8.43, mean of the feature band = 8.01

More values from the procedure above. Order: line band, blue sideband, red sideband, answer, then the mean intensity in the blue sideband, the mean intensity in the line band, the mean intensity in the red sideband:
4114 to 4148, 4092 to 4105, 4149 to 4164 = -1.87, 7.67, 8.5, 8.36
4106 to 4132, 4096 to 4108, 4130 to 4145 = -0.43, 7.41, 8.09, 8.55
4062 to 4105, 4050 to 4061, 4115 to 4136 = 0.56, 8.14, 8.11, 8.33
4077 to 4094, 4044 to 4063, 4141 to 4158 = -0.23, 8.36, 8.51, 8.48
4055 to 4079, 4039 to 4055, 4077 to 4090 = 1.51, 8.53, 8.04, 8.63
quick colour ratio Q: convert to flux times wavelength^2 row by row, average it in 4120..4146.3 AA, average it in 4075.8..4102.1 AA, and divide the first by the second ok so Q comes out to 1.06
